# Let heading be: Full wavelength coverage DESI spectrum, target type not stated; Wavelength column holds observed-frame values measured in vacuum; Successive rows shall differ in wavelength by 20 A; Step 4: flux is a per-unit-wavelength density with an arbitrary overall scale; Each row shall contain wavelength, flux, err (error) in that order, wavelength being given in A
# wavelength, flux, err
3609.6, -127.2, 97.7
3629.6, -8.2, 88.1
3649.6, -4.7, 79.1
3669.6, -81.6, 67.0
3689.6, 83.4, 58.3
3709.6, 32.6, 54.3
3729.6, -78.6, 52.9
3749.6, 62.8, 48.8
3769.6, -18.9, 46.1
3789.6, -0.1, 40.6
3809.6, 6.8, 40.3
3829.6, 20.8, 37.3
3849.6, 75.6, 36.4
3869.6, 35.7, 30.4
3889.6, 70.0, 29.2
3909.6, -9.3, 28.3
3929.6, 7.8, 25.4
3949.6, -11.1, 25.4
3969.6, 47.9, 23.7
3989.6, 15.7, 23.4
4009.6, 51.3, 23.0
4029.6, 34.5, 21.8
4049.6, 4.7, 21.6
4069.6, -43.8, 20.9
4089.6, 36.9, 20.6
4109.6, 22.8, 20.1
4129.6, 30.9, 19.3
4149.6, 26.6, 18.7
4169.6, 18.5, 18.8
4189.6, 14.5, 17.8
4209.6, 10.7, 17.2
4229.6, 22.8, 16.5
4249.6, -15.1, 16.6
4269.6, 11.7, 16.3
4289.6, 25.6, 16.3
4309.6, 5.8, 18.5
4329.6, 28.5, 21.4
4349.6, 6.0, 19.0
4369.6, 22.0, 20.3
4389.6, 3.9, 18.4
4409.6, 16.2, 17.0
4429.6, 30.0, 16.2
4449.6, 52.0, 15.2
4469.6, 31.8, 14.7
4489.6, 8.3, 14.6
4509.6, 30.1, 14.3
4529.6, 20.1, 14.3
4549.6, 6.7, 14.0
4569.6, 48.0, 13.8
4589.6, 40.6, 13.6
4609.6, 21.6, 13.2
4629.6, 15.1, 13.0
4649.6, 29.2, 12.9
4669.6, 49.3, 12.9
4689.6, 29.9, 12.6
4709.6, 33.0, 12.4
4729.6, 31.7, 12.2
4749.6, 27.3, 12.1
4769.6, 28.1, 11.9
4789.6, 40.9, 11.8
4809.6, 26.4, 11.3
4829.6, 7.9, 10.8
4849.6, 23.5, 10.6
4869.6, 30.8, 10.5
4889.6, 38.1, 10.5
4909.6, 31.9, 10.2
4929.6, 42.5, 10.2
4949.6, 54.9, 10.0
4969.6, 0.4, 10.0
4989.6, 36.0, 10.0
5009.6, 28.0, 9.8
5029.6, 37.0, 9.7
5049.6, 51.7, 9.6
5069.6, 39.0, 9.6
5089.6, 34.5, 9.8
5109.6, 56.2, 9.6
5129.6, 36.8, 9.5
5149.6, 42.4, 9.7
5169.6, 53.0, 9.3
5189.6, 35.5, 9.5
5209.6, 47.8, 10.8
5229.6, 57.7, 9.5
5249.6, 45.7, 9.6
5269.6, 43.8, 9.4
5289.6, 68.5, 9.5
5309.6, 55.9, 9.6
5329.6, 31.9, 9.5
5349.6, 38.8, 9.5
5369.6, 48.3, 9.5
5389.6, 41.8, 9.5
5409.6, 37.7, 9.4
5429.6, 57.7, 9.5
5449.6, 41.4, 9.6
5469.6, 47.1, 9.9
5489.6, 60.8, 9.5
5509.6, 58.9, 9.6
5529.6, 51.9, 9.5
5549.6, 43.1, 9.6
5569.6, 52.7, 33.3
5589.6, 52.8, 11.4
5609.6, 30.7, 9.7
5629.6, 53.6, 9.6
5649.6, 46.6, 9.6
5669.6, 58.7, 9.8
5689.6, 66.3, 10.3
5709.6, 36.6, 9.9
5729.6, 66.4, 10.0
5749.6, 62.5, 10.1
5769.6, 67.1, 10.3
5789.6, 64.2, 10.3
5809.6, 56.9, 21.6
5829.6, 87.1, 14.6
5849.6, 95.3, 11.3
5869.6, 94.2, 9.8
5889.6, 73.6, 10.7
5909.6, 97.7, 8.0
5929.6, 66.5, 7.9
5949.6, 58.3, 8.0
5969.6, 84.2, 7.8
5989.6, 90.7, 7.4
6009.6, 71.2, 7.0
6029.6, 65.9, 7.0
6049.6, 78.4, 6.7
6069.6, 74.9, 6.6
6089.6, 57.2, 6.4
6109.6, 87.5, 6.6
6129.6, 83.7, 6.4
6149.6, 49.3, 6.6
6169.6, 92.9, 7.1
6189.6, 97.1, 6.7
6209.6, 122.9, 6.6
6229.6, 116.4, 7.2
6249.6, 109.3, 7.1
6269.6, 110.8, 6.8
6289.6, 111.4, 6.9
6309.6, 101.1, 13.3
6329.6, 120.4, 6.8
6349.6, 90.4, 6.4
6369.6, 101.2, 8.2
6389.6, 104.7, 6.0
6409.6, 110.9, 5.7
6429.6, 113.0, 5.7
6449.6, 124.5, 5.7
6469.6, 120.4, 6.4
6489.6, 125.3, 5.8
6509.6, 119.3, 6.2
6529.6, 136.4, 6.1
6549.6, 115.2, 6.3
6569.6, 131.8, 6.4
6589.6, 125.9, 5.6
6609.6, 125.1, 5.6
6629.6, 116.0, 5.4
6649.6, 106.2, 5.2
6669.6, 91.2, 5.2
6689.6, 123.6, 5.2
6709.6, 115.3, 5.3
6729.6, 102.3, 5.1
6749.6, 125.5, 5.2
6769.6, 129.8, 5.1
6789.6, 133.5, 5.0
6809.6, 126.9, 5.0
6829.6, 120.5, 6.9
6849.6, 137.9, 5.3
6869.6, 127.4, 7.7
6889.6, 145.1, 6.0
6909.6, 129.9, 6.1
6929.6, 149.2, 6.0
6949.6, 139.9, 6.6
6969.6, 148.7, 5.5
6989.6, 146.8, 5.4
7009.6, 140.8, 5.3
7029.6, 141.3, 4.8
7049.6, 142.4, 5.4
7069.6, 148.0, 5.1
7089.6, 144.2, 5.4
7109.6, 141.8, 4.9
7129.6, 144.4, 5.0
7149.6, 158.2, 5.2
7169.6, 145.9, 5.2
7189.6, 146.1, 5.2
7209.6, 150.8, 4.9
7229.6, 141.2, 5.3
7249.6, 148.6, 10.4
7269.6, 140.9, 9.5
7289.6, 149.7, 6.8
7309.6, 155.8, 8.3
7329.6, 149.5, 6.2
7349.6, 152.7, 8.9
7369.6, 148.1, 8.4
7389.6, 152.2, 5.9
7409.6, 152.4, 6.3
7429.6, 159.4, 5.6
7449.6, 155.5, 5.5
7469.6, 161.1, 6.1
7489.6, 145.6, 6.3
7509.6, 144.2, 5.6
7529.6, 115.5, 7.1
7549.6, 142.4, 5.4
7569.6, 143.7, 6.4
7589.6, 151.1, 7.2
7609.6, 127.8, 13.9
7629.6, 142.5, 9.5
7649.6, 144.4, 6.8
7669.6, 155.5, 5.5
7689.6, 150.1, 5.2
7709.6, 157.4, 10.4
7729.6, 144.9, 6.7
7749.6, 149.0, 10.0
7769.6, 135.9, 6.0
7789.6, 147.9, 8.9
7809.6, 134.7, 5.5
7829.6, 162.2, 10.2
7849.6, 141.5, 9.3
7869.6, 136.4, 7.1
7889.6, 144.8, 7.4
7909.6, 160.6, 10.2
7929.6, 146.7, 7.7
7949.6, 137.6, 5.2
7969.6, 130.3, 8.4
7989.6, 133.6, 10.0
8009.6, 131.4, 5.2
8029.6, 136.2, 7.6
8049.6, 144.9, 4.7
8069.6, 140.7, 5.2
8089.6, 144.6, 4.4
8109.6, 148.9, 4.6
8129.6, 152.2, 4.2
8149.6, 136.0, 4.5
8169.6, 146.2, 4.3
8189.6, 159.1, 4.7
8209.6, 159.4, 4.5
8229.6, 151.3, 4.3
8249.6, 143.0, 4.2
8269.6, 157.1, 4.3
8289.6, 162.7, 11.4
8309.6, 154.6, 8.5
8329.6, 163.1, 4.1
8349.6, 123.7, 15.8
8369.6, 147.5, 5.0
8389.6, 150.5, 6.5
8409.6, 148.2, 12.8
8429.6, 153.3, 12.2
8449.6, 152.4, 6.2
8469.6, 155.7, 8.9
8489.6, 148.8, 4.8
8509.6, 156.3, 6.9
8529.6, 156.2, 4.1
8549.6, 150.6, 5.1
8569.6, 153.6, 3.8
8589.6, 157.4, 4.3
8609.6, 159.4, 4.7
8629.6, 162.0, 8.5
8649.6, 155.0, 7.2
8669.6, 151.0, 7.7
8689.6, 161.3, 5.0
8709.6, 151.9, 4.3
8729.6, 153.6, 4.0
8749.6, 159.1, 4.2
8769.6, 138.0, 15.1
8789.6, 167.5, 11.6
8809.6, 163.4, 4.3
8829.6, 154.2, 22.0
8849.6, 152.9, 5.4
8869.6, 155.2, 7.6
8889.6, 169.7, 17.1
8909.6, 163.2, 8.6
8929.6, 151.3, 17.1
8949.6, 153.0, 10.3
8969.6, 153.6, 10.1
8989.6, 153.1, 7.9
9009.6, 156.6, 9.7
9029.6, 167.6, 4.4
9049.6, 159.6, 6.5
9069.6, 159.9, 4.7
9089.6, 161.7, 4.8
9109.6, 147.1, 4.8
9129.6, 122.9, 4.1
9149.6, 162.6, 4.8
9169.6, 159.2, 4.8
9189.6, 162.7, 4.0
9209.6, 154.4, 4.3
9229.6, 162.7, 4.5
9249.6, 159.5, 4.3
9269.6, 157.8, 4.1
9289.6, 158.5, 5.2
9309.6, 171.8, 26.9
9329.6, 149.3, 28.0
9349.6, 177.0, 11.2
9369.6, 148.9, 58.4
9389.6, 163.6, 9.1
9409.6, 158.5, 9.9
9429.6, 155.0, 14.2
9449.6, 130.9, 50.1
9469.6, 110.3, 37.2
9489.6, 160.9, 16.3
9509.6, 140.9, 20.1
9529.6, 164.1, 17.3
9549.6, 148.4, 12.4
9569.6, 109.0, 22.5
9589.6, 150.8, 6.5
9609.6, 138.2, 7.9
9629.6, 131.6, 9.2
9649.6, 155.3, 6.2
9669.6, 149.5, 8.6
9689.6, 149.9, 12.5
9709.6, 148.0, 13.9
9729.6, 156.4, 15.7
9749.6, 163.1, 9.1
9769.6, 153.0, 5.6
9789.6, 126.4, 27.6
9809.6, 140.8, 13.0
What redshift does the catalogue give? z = 0.548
